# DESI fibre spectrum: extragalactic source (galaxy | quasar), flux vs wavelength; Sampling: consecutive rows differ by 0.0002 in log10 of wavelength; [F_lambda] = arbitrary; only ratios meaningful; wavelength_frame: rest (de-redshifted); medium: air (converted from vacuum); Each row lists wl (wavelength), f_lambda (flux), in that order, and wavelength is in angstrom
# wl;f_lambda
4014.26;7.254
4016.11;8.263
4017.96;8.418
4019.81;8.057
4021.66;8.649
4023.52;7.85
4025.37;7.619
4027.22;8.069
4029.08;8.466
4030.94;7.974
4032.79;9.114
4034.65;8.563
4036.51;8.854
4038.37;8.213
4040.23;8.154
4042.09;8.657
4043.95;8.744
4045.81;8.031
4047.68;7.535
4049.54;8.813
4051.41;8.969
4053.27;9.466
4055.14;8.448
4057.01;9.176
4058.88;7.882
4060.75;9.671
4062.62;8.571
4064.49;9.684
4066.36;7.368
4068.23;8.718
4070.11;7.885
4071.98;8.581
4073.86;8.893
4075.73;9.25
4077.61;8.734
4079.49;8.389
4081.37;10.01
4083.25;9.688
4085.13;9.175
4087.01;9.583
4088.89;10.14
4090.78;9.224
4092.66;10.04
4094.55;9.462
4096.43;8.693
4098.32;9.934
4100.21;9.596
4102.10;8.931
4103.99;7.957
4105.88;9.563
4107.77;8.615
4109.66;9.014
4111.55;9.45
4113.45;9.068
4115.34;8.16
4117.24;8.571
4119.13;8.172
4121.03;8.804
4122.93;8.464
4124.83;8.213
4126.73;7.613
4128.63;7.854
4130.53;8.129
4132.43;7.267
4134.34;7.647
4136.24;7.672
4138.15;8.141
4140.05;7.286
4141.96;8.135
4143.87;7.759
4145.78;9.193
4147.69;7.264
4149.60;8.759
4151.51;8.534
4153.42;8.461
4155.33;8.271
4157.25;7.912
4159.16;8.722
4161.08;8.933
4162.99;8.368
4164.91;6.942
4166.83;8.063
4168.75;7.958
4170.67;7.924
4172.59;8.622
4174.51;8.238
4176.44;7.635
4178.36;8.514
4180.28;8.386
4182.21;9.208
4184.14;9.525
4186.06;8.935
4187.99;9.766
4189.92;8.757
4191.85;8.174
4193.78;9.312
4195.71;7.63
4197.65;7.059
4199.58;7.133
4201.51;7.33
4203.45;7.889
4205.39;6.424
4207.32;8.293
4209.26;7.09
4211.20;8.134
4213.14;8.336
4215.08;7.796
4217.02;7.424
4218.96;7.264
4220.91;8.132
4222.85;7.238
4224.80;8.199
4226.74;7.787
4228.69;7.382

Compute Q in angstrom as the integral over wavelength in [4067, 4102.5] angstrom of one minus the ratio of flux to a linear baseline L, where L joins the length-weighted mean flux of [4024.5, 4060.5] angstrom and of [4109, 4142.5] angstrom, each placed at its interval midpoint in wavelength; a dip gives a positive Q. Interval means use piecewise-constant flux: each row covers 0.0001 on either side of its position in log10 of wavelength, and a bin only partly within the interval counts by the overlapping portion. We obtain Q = -3.7 angstrom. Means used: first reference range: 8.48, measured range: 9.2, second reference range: 8.2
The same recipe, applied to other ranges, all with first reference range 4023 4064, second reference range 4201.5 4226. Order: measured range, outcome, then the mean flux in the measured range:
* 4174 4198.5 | -2.37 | 8.56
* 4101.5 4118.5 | -1.28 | 8.8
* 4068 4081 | -0.52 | 8.69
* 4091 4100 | -1.37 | 9.51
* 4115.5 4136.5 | 0.14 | 8.05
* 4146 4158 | -0.44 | 8.27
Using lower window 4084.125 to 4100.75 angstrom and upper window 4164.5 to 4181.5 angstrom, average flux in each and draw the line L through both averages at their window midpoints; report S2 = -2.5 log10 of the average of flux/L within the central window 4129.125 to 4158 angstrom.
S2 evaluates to 0.08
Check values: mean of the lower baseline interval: 9.54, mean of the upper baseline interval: 8.08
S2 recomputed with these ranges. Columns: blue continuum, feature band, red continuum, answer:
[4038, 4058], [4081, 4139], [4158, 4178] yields -0.05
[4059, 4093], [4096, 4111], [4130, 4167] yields -0.05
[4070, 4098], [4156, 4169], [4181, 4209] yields 0.05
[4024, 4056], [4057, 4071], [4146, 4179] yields -0.02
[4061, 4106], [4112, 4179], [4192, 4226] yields 0.03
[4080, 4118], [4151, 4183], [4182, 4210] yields 0.03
